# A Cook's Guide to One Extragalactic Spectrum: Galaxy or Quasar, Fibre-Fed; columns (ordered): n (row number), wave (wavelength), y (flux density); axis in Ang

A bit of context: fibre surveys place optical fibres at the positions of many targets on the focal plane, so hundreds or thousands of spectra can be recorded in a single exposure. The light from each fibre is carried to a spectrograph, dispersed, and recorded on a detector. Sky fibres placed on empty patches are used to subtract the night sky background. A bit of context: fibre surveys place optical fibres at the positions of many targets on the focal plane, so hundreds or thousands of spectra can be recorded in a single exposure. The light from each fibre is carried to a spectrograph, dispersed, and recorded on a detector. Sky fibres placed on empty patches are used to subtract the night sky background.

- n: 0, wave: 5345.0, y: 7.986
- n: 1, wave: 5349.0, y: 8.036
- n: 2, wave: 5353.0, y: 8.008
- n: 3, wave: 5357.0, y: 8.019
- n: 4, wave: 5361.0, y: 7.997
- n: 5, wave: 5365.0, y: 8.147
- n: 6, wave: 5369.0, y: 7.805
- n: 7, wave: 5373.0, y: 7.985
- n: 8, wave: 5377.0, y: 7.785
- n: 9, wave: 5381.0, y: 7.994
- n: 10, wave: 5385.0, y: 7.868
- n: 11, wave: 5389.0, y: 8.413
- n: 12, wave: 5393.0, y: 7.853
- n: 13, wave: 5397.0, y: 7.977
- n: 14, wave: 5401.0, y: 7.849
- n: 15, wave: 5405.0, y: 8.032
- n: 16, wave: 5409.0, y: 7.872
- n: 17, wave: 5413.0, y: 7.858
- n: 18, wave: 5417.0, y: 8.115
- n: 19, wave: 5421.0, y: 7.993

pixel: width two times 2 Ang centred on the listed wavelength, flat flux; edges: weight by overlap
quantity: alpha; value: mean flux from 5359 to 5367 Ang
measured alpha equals 8.07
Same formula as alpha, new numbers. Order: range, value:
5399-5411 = 7.92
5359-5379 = 7.94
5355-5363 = 8.01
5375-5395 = 7.98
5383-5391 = 8.14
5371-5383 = 7.92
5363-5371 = 7.98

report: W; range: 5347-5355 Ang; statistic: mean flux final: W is 8.02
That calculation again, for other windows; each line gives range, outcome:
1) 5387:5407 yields 8.02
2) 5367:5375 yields 7.89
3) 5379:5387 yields 7.93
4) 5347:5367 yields 8.04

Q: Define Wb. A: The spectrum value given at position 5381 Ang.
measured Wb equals 7.994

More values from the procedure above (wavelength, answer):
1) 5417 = 8.115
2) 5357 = 8.019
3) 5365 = 8.147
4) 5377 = 7.785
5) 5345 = 7.986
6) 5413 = 7.858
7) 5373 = 7.985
